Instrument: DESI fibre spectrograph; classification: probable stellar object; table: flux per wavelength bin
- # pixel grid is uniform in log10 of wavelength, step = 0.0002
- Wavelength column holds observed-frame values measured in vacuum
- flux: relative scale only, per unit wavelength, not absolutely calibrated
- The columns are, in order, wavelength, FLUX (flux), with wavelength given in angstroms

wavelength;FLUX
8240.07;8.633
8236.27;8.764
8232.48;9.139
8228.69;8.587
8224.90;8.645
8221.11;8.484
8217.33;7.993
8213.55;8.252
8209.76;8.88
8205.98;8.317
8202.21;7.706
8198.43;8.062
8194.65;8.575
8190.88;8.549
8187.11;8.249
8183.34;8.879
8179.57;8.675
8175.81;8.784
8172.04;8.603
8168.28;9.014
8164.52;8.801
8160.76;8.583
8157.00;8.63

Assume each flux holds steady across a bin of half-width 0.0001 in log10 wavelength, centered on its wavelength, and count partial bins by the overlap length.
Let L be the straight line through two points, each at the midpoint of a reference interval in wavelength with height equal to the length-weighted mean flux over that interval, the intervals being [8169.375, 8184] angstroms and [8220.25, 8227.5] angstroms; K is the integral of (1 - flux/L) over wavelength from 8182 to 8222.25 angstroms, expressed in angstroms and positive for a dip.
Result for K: 1.4 angstroms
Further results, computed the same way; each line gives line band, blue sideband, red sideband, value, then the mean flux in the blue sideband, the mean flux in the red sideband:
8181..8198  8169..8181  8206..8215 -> 0.2 angstroms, 8.72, 8.52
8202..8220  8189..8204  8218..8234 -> 0.3 angstroms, 8.22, 8.65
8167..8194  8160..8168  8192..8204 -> -0.6 angstroms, 8.77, 8.14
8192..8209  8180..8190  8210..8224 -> 0.5 angstroms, 8.58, 8.34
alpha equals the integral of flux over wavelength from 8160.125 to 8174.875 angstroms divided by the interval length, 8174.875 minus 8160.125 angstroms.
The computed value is 8.76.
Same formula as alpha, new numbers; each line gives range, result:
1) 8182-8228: 8.38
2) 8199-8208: 8.04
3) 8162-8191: 8.7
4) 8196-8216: 8.24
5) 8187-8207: 8.24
